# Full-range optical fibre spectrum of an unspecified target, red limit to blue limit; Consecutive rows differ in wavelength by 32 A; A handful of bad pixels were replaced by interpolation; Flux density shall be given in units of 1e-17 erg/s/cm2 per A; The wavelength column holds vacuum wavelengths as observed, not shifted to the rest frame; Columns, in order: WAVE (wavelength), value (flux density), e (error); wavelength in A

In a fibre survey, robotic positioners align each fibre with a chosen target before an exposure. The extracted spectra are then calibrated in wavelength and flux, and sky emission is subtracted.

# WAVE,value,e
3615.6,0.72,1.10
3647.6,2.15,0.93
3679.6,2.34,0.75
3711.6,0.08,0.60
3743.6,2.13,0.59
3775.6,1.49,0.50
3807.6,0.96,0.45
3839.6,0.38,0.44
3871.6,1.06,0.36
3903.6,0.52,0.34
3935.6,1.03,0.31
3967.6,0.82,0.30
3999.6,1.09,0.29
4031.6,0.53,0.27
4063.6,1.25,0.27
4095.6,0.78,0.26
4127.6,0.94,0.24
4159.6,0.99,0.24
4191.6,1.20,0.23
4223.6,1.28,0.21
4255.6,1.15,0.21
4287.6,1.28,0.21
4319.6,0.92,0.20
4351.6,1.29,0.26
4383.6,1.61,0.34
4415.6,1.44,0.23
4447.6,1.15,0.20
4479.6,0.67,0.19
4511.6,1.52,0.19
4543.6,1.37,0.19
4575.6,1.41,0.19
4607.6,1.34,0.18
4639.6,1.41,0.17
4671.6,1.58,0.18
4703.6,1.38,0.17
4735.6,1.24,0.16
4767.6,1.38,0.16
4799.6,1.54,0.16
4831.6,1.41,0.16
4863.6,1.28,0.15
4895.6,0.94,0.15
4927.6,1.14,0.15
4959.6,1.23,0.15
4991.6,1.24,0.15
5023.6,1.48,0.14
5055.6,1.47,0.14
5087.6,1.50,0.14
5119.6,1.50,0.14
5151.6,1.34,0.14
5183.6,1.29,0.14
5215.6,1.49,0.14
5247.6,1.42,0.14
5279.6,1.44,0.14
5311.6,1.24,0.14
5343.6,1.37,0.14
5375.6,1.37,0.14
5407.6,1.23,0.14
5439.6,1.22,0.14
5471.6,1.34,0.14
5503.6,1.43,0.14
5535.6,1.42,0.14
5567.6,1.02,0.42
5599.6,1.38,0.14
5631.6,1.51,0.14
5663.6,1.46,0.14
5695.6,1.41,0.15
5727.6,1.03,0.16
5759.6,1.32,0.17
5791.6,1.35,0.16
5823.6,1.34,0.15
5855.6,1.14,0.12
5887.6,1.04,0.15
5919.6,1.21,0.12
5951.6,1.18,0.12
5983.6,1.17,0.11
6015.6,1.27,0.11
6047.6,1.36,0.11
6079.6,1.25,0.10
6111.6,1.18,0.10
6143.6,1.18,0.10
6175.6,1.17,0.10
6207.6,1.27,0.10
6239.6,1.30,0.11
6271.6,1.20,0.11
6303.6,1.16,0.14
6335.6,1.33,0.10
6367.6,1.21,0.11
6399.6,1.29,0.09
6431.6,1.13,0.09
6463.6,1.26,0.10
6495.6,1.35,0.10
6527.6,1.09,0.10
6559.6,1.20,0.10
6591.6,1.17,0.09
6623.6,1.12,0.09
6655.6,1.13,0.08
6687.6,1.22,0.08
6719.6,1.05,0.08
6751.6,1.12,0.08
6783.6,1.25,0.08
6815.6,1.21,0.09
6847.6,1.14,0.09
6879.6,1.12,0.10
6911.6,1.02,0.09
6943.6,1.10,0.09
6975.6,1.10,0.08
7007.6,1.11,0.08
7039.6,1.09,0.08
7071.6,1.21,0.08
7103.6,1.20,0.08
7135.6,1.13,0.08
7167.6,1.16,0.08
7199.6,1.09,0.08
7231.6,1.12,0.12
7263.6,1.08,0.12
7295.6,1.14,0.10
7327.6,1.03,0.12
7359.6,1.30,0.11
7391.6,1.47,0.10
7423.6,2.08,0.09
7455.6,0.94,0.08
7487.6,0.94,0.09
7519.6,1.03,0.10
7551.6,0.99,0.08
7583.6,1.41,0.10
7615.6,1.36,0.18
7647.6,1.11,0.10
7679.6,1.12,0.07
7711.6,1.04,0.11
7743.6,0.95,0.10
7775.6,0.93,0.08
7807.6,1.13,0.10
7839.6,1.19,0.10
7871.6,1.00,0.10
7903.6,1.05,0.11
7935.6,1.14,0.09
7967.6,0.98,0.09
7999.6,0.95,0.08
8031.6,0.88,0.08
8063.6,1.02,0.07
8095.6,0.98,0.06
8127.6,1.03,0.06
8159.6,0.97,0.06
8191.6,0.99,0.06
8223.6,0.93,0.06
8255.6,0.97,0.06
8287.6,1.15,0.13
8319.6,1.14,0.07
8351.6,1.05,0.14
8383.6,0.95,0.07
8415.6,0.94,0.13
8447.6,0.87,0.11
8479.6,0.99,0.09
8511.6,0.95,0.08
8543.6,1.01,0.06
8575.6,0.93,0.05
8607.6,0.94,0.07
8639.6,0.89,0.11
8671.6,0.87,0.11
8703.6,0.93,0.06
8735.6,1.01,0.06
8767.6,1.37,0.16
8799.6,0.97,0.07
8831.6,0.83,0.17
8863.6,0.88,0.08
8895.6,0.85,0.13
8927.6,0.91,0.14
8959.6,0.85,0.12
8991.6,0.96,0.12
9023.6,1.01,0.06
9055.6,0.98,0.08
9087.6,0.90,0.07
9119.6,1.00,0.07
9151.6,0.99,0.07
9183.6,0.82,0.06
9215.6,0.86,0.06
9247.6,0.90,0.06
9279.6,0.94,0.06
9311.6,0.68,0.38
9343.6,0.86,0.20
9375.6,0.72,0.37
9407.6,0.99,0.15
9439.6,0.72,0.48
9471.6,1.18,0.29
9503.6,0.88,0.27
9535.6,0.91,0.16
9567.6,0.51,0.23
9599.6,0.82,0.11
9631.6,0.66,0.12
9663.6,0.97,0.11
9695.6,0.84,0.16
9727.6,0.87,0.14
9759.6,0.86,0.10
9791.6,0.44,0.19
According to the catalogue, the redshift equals 0.13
